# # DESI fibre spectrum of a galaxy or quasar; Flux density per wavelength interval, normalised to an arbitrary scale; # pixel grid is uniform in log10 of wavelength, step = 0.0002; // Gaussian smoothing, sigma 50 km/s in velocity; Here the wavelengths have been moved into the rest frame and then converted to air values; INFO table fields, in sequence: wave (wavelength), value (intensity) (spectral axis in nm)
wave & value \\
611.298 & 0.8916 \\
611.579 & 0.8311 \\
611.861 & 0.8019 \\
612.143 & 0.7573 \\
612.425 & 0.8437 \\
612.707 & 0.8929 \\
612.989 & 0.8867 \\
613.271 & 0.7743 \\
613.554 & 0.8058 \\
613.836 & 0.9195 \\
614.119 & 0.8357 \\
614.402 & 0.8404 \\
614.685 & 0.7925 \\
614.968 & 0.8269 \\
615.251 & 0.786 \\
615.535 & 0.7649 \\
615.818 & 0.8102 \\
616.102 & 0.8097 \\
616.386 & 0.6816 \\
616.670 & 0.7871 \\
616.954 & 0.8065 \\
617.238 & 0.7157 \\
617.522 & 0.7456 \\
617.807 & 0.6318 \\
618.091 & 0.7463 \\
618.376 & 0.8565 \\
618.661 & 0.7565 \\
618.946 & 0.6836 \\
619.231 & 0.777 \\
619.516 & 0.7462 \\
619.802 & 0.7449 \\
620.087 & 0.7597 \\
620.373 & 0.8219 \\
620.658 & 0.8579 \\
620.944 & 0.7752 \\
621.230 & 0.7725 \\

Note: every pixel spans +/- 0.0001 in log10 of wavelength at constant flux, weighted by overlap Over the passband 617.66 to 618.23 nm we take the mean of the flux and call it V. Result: 0.689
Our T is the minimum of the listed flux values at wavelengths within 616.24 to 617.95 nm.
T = 0.6318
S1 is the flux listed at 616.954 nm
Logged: 0.8065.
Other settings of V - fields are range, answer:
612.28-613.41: 0.85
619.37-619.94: 0.745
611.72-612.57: 0.801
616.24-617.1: 0.758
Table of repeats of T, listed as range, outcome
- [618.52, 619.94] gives 0.6836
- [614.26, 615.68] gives 0.7649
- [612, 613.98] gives 0.7573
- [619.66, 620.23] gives 0.7449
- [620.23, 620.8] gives 0.8219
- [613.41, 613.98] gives 0.8058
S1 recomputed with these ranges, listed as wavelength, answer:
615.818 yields 0.8102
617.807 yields 0.6318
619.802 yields 0.7449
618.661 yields 0.7565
